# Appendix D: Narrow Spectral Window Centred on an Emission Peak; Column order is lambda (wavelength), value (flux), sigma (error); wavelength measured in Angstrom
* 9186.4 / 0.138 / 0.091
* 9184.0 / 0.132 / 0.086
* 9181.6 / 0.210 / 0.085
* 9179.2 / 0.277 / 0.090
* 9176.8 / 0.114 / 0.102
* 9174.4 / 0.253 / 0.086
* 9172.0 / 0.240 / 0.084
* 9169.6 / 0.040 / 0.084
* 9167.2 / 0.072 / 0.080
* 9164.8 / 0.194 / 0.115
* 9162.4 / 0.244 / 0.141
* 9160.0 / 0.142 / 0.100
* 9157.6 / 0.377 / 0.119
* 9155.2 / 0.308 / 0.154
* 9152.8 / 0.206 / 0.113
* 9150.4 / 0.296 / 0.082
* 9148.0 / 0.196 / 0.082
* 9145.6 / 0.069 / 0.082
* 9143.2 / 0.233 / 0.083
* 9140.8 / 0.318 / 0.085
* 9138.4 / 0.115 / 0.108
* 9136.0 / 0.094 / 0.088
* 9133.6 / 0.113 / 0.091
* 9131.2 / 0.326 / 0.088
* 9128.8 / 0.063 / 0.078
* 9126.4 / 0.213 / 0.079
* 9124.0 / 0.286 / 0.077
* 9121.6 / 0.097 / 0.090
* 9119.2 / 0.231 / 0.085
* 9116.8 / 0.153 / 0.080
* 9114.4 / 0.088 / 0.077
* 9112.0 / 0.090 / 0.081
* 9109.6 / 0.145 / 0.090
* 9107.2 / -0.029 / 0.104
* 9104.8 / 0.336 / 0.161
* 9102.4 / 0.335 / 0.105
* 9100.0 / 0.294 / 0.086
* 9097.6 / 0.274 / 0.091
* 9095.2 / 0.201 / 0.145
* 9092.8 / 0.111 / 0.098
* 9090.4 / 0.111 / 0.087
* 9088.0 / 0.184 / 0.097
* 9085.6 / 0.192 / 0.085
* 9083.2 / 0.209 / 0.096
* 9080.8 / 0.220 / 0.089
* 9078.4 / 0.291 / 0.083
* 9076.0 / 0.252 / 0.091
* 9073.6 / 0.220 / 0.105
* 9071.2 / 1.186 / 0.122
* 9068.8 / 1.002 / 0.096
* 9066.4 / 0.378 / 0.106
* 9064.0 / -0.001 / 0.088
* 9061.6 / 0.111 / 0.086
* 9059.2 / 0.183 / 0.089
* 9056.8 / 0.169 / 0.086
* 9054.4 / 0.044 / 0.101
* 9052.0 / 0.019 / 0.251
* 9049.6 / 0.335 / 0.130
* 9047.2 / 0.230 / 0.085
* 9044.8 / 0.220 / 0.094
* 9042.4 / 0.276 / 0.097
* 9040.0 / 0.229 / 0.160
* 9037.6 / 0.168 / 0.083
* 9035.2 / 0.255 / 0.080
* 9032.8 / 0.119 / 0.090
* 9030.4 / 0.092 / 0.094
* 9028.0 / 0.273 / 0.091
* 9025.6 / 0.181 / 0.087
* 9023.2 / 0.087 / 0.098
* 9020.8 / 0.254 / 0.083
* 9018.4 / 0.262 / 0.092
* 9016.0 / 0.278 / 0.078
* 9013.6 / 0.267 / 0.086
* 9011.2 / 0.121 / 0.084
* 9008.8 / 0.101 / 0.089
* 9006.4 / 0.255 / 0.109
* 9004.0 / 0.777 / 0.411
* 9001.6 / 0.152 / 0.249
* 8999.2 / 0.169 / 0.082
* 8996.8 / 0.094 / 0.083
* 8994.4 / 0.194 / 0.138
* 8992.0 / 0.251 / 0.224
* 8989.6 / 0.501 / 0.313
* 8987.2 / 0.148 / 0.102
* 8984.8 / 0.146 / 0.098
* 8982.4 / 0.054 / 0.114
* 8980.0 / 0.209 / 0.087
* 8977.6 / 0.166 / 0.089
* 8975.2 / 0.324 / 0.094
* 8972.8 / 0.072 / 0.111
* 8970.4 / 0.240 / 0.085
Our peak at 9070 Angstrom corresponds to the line H-beta 4861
